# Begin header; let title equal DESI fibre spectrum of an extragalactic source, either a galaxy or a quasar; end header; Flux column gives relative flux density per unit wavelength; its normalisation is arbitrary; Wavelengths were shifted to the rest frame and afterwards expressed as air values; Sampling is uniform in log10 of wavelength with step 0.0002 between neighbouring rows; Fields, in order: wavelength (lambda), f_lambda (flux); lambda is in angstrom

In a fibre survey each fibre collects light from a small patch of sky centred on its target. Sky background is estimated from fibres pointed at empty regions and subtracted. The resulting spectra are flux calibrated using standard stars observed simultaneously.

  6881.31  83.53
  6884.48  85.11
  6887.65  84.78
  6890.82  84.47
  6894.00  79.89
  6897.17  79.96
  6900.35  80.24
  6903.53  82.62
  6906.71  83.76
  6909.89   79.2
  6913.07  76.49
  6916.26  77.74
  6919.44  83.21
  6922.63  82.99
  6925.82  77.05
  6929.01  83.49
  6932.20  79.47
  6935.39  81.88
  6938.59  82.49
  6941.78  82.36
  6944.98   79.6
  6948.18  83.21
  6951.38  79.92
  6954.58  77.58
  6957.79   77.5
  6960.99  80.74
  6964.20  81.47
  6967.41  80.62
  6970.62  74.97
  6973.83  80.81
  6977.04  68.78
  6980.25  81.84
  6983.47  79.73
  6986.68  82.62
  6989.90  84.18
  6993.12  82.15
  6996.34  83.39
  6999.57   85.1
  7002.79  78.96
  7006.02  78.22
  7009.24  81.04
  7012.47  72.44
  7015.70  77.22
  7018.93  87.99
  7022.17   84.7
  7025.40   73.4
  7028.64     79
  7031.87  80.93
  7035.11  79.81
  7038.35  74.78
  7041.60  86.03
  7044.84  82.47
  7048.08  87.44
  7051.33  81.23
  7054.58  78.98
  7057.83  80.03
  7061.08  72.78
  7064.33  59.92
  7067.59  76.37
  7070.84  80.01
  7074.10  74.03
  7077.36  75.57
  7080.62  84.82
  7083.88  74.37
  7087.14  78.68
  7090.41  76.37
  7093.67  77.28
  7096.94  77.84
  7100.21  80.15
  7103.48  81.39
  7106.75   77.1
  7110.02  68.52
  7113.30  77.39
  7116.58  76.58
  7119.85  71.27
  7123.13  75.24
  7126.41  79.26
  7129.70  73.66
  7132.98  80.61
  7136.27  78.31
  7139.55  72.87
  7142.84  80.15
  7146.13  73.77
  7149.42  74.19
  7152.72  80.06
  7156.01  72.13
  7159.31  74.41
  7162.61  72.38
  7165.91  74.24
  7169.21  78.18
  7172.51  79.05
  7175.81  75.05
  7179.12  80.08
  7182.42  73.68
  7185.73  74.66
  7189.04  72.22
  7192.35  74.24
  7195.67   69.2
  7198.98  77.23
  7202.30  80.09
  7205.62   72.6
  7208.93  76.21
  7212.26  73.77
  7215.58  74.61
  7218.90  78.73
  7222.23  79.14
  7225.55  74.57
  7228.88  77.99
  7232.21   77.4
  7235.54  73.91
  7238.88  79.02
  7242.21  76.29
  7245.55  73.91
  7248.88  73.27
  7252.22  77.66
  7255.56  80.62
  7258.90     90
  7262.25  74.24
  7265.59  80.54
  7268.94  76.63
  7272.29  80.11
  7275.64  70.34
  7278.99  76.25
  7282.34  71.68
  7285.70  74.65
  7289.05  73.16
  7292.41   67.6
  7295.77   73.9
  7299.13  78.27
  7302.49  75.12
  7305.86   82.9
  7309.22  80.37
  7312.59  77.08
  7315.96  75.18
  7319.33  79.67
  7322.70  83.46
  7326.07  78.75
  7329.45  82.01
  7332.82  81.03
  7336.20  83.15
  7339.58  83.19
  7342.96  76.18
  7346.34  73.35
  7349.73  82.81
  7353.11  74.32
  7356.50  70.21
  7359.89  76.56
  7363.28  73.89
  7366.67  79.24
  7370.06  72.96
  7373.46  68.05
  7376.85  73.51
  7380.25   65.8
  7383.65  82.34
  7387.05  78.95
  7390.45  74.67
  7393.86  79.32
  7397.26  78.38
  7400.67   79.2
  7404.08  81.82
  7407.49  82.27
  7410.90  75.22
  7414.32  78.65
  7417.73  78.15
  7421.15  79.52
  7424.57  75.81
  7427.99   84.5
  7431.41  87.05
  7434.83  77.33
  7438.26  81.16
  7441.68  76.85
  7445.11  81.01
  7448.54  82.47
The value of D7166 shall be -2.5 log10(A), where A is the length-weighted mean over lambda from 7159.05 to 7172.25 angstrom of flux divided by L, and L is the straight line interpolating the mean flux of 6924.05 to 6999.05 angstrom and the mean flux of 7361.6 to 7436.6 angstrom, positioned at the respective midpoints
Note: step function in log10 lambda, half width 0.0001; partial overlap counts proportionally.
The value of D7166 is 0.05 mag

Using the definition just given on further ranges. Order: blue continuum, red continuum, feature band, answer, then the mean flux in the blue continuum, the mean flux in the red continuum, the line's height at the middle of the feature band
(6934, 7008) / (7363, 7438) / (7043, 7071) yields 0.030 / 80.4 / 77.7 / 79.8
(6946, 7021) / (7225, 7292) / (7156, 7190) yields 0.032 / 80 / 76.5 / 77.6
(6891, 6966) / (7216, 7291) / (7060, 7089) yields 0.052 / 80.6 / 76.8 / 78.9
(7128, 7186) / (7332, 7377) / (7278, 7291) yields 0.037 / 76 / 76.3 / 76.2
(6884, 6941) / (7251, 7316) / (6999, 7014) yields 0.019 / 81.3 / 76.8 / 80.2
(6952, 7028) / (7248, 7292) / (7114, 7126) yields 0.045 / 79.8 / 76.6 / 78.3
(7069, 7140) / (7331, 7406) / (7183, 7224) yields 0.024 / 77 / 76.8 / 76.9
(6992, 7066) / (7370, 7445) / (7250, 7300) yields 0.031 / 79.4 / 78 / 78.5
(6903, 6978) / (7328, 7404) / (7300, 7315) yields -0.019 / 80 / 76.9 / 77.3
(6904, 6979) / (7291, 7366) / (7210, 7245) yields 0.026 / 79.8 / 77.7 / 78.3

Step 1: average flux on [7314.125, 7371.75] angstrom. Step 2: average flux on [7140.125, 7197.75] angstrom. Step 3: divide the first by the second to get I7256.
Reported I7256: 1.04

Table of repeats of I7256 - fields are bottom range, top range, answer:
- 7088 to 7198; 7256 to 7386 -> 1.01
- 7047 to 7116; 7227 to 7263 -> 1.01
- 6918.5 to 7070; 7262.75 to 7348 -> 0.97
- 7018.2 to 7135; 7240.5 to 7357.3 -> 0.99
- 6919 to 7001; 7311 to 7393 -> 0.95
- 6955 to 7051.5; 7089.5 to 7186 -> 0.95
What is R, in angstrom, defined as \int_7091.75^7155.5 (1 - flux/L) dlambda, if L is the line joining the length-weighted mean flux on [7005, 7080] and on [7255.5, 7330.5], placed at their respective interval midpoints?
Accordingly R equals 1.3 angstrom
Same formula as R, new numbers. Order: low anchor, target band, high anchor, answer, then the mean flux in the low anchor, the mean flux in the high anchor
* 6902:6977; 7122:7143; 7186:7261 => 0.2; 80.2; 76.4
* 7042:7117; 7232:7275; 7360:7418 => -0.5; 77.5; 76.6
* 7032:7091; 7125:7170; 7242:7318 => 0.9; 78.1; 76.5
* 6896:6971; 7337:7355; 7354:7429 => -0.3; 80.4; 76.7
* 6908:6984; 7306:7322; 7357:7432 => -0.2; 79.7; 77.3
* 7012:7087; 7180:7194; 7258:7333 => 0.7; 78.5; 77.3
